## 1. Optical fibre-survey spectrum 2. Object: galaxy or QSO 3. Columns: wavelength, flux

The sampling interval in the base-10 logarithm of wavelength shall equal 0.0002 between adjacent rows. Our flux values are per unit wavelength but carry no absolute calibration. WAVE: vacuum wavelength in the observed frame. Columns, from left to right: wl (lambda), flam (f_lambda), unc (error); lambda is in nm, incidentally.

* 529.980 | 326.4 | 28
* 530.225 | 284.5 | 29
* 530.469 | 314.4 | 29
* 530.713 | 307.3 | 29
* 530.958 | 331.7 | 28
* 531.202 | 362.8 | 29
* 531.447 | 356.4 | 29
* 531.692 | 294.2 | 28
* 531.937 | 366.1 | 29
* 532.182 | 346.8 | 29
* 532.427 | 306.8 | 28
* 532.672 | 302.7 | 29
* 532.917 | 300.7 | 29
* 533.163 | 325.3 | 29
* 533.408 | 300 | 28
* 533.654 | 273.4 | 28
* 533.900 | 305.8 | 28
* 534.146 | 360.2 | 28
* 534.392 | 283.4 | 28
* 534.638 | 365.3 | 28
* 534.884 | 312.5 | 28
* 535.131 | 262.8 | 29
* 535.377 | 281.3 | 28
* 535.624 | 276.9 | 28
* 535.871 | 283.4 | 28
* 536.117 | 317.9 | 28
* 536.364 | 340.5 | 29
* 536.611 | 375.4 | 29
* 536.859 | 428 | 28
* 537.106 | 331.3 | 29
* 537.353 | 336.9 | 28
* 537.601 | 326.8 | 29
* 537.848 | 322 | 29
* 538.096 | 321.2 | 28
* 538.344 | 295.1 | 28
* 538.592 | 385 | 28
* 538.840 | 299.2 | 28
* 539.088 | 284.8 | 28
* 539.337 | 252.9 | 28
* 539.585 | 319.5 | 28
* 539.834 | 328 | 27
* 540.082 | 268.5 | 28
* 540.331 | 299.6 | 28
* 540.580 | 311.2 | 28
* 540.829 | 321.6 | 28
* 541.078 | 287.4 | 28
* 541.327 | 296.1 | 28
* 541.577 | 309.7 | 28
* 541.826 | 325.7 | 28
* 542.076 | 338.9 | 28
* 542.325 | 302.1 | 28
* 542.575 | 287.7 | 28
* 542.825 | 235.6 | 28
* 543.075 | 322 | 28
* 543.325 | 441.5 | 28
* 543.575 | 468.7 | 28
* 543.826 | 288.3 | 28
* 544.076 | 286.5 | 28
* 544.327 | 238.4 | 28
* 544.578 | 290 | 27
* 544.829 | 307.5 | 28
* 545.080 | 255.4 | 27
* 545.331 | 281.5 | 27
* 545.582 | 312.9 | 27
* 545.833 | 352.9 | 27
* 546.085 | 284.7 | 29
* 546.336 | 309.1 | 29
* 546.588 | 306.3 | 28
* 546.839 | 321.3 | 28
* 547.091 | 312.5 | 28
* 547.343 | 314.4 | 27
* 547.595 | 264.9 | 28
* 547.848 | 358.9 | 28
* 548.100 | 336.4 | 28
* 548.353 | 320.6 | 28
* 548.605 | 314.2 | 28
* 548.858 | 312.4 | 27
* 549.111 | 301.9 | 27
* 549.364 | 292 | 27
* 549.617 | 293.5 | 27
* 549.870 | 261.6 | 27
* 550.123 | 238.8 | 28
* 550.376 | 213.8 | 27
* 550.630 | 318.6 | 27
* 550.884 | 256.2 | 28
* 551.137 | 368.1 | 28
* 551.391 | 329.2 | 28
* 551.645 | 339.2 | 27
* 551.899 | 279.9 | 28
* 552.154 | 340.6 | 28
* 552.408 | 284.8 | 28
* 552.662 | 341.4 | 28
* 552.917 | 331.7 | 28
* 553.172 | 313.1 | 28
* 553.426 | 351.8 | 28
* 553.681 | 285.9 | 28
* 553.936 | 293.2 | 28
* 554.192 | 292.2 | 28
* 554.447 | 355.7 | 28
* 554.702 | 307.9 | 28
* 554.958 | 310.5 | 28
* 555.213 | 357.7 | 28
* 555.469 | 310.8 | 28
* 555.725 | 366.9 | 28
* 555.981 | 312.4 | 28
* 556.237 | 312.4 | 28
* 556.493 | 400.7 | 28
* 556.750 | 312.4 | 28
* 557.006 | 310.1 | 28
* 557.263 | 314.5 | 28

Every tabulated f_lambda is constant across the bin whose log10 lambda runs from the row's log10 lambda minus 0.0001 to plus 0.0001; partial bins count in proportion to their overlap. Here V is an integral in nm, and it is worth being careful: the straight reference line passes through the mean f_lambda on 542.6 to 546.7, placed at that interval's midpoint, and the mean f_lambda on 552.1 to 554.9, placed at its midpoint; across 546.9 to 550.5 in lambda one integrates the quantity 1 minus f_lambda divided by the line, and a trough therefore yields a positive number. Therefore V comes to 0.20 nm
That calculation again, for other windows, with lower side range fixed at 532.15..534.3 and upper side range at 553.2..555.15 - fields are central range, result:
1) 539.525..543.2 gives 0.12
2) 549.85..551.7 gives 0.14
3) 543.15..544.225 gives -0.18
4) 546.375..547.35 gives 0.00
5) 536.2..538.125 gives -0.22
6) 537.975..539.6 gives 0.03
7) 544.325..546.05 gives 0.11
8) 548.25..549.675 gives 0.04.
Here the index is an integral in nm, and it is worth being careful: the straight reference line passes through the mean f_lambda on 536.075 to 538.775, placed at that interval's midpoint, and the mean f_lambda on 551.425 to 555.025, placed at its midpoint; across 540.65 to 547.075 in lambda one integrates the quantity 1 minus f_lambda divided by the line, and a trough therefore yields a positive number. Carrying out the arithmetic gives 0.42 nm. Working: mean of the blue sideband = 343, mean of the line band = 311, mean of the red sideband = 317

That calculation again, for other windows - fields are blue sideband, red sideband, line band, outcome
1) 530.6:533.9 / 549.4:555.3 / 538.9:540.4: 0.110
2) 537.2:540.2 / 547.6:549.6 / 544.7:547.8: 0.105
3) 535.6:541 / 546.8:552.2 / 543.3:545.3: -0.020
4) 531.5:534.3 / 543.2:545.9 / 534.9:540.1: 0.019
